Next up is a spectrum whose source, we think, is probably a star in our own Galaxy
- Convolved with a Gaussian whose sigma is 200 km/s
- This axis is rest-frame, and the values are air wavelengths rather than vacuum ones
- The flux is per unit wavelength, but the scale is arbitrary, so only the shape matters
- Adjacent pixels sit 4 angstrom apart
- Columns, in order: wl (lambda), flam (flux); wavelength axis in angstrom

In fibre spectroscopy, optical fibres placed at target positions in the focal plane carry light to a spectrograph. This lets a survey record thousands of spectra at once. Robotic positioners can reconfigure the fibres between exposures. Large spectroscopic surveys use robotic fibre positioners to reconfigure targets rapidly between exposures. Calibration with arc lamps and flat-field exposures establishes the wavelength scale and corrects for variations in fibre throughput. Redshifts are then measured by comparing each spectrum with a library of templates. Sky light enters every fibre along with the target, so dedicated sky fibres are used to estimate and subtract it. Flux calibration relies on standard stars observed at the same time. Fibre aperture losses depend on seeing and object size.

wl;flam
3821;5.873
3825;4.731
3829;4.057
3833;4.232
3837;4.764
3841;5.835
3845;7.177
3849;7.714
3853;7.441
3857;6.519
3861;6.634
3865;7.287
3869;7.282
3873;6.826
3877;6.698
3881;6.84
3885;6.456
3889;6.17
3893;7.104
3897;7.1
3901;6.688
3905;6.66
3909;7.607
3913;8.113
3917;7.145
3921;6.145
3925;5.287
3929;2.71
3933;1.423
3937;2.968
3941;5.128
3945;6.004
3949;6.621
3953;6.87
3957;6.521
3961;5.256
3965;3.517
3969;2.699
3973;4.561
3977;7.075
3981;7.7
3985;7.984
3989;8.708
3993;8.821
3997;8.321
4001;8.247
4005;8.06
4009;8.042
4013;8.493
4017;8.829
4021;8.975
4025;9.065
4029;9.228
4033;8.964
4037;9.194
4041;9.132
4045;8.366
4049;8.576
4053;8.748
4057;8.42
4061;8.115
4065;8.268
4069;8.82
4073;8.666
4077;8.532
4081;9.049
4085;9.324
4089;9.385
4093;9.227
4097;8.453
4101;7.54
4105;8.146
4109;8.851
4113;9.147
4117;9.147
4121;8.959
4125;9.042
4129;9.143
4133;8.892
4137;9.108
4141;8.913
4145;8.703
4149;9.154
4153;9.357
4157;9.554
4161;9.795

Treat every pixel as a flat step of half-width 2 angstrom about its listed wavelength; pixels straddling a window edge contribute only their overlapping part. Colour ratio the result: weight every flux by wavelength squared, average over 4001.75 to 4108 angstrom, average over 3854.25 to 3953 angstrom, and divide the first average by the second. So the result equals 1.52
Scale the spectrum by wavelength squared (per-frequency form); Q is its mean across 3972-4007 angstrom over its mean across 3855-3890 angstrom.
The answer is 1.2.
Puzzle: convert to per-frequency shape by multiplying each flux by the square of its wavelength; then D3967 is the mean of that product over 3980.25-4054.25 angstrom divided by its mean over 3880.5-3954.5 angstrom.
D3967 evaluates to 1.5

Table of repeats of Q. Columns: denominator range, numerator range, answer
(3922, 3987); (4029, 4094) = 1.80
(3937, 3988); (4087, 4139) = 1.65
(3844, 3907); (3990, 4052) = 1.35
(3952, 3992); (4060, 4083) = 1.47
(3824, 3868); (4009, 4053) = 1.59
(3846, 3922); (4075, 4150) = 1.43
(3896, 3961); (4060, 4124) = 1.64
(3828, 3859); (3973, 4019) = 1.44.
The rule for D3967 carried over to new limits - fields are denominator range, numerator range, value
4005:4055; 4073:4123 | 1.04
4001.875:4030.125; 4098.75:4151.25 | 1.08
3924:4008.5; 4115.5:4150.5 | 1.63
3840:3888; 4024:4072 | 1.39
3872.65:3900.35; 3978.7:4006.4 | 1.29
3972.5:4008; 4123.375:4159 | 1.25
